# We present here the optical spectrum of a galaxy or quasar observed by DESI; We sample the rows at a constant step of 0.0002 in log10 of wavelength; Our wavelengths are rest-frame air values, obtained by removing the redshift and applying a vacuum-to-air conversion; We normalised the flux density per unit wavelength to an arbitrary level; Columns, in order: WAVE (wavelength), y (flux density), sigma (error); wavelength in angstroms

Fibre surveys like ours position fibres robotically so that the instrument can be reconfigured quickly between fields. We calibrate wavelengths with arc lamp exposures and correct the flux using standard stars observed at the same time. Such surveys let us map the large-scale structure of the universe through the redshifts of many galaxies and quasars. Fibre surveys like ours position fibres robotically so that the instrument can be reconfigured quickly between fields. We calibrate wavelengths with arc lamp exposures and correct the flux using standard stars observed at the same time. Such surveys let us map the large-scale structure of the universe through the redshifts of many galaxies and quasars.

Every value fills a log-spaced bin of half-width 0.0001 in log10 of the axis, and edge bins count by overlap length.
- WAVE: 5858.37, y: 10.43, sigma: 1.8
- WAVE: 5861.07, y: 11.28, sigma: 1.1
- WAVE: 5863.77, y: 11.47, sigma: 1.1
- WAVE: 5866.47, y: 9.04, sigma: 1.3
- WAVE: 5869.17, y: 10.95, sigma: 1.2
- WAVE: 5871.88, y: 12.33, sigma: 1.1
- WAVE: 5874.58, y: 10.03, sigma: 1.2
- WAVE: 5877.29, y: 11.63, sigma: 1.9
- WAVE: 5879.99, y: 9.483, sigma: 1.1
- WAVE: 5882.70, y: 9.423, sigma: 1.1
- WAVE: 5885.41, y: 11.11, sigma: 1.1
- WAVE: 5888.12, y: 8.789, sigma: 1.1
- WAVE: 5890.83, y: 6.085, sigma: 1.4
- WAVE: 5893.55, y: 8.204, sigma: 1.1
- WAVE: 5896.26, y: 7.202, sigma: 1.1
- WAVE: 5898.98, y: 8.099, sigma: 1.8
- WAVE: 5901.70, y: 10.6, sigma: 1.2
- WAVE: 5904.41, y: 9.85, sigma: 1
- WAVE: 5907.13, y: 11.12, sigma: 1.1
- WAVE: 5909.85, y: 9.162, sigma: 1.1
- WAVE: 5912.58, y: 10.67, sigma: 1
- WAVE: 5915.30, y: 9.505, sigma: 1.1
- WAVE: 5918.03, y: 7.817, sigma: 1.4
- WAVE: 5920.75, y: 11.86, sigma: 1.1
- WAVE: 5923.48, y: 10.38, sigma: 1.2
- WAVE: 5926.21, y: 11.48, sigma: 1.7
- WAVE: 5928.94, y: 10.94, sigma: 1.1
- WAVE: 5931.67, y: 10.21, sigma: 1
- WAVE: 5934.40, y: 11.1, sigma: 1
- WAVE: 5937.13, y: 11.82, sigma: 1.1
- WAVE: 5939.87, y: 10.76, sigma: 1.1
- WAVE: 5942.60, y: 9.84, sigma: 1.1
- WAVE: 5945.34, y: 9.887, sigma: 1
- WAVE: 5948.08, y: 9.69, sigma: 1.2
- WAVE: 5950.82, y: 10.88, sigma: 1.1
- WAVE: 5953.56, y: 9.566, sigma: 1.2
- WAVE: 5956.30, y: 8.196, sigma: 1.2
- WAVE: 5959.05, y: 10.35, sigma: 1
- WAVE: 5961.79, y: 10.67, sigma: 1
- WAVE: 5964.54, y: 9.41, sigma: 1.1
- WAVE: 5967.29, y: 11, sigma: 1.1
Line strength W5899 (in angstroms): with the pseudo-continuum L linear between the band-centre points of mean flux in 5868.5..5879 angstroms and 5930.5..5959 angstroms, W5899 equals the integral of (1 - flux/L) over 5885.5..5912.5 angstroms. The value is 4.59 angstroms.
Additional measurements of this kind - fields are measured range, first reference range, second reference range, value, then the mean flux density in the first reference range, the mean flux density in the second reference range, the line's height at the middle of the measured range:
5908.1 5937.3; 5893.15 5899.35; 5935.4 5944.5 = -2.5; 7.74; 10.8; 9.57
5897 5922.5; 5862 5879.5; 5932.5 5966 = 1.7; 10.8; 10.2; 10.5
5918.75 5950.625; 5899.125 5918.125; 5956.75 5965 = -2.4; 9.84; 10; 9.92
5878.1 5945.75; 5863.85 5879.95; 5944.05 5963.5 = 3.1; 10.7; 9.88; 10.3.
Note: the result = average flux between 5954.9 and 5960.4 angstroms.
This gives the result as 9.26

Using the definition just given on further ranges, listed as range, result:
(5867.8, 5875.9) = 11.1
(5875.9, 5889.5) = 10.1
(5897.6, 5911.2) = 9.77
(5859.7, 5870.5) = 10.7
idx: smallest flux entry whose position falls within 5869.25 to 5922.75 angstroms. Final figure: 6.085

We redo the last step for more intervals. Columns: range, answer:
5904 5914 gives 9.162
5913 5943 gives 7.817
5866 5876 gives 9.04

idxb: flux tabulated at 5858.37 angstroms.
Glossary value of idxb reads 10.43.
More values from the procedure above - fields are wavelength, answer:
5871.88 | 12.33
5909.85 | 9.162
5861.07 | 11.28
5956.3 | 8.196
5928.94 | 10.94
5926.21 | 11.48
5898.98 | 8.099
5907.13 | 11.12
